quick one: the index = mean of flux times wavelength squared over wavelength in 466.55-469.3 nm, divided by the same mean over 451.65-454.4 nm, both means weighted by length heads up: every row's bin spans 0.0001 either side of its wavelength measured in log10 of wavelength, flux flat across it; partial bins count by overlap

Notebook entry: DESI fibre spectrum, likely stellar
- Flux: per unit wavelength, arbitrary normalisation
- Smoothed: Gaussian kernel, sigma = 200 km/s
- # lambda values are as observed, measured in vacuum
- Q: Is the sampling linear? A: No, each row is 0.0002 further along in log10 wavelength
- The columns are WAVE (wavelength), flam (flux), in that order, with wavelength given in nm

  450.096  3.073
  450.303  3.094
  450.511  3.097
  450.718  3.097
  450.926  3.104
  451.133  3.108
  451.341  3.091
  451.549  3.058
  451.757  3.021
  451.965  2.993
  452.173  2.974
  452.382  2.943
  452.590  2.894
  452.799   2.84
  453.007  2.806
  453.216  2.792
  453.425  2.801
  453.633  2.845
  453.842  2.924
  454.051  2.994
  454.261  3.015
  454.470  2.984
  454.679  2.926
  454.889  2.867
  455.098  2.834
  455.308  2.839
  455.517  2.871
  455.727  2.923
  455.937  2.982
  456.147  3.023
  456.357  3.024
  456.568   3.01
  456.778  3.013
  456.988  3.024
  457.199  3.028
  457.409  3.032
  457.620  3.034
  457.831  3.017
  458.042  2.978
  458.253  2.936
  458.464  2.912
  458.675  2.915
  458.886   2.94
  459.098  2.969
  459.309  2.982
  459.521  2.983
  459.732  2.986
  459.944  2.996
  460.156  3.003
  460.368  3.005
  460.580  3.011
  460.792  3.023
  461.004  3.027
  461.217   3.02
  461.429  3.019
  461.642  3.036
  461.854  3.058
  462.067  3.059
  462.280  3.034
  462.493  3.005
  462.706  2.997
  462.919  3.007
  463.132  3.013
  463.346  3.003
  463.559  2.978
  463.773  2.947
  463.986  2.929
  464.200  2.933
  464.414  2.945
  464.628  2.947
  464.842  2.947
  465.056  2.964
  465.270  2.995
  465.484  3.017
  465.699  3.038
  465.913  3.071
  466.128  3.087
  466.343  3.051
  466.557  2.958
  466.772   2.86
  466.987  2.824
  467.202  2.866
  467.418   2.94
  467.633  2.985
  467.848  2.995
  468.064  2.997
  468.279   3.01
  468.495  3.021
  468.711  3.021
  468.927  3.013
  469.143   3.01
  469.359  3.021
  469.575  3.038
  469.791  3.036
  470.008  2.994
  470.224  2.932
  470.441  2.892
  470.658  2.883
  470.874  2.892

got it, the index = 1.09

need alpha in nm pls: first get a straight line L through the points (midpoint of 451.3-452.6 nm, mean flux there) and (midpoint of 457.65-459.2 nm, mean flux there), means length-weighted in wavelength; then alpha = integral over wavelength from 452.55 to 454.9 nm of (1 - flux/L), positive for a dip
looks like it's 0.07 nm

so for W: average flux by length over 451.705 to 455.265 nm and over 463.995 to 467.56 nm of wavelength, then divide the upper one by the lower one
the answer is 1.0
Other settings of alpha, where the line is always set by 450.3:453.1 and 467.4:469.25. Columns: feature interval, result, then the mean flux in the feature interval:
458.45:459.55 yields 0.020 nm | 2.95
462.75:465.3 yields 0.031 nm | 2.97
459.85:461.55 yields -0.005 nm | 3.01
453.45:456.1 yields 0.079 nm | 2.92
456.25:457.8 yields -0.009 nm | 3.02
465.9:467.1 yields 0.014 nm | 2.97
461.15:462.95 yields -0.014 nm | 3.03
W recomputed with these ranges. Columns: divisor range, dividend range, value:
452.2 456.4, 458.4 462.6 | 1.03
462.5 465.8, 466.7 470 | 1.00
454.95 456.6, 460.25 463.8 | 1.03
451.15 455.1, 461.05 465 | 1.02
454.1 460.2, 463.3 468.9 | 1.00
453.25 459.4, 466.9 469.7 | 1.01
